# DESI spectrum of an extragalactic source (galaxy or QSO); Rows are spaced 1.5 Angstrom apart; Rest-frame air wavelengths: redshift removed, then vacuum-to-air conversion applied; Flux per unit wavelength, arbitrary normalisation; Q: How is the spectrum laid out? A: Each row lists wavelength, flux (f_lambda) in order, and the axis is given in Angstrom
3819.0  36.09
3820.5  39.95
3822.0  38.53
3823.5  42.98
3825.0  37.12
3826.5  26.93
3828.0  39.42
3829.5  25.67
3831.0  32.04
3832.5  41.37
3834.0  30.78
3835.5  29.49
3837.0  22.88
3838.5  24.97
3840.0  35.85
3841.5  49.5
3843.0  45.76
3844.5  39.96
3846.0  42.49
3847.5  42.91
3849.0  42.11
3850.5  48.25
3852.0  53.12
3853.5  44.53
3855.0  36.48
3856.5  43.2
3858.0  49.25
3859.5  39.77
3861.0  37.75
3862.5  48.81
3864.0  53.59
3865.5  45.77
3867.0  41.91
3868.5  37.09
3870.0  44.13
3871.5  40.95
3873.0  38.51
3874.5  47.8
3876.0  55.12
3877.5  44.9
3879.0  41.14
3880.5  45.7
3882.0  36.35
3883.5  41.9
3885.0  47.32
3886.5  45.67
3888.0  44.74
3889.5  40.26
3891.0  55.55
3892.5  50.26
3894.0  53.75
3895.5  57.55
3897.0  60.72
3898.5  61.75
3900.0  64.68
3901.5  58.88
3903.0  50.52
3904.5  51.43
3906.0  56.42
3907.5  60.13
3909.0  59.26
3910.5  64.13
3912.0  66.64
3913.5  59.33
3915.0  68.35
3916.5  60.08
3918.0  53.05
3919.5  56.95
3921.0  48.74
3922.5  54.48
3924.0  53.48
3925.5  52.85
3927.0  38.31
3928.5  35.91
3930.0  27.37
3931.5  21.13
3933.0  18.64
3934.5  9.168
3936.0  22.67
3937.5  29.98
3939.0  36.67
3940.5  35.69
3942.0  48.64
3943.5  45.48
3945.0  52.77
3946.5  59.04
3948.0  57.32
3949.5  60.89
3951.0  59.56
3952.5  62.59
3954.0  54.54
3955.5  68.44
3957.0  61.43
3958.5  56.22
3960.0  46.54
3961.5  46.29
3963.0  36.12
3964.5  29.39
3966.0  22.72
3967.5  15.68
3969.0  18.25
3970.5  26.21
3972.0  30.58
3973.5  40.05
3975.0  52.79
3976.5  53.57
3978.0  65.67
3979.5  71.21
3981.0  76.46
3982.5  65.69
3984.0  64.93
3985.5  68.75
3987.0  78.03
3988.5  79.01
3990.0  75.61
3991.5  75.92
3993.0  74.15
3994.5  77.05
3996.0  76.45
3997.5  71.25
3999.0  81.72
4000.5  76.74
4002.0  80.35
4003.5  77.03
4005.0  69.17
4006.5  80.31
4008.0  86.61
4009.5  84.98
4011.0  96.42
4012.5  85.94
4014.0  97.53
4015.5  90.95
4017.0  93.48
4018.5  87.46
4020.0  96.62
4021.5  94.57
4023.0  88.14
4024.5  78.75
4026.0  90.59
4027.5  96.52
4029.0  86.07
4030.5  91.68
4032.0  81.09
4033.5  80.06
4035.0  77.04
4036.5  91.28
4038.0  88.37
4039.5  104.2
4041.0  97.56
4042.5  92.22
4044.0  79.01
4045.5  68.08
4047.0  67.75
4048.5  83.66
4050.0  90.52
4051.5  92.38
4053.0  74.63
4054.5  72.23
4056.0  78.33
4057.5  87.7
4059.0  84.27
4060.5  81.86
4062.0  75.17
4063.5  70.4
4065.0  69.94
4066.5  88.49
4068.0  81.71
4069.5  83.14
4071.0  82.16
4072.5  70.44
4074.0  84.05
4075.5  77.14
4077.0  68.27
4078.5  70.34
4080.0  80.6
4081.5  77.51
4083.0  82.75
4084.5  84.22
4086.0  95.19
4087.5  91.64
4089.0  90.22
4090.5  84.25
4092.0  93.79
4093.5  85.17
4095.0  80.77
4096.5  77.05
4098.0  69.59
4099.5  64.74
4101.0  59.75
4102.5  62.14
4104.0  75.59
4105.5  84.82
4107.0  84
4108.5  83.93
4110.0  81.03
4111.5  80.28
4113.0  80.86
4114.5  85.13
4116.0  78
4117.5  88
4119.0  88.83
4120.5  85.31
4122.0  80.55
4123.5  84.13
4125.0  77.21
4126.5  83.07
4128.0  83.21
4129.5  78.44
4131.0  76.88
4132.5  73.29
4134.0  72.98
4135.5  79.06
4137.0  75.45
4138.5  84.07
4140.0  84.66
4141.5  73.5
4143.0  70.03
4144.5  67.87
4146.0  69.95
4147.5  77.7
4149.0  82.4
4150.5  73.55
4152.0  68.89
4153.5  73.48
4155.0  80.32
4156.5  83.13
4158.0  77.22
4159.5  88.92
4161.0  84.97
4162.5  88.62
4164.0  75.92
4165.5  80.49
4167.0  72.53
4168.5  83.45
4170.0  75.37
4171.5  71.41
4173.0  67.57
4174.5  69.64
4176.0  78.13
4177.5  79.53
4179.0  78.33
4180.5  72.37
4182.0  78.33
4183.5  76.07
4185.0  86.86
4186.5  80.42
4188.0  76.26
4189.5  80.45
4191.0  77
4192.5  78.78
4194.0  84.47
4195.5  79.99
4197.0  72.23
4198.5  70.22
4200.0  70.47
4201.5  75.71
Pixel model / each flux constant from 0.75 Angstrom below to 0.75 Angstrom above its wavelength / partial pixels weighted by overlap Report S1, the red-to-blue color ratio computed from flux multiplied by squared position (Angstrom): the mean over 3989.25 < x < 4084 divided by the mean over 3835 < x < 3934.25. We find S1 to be 1.9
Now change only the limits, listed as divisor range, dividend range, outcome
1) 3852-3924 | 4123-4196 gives 1.77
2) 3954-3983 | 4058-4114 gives 1.81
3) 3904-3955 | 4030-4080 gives 1.79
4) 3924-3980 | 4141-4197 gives 2.03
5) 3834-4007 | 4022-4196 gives 1.74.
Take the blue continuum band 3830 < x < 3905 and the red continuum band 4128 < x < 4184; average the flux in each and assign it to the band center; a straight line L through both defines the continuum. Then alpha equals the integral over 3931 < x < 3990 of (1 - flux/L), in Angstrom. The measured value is 8.05 Angstrom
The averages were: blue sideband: 44.7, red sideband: 77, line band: 47.9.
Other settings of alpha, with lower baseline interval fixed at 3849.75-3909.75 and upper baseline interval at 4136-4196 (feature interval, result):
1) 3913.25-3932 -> 1.46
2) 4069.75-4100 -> -4.92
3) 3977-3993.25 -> -3.51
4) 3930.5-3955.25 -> 5.64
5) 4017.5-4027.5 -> -4.29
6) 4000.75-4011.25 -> -3.40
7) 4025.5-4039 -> -4.90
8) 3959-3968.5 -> 3.98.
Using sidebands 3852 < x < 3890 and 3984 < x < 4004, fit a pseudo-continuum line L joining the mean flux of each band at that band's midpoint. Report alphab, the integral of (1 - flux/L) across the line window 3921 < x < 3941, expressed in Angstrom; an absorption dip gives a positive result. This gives 8.5 Angstrom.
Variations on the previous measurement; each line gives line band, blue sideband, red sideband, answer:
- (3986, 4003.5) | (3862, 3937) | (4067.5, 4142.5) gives -3.94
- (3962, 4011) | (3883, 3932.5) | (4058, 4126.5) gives 1.70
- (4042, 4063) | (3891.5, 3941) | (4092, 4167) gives -3.90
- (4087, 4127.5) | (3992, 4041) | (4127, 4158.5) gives -0.84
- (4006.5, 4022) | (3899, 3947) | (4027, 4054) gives -2.79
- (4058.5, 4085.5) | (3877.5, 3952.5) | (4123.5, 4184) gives -4.43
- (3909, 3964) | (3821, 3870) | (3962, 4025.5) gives 8.87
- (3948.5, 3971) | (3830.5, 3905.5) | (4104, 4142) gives 5.03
